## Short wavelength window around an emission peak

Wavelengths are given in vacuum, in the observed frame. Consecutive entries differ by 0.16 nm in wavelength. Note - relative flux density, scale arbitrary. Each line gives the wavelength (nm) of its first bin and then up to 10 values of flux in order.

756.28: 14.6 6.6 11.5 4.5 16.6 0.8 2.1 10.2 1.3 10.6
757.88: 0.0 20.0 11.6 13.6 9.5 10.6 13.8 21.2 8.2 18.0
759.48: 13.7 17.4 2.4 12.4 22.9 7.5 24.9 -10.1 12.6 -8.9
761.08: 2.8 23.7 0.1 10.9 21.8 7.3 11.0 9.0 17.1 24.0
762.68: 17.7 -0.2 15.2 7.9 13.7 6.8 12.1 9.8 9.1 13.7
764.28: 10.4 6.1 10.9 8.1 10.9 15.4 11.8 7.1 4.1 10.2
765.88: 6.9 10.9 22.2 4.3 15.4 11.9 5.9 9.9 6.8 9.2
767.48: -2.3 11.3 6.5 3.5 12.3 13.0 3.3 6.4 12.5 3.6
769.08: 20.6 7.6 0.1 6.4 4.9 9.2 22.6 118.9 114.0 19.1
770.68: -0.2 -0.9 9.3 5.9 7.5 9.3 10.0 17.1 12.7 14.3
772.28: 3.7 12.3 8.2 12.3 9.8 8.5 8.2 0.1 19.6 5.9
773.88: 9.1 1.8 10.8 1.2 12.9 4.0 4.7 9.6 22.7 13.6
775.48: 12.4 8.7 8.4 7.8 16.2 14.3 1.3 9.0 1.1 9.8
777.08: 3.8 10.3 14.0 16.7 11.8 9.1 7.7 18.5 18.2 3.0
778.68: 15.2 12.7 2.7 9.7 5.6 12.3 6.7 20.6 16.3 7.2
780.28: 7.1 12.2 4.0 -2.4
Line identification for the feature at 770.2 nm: Halpha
